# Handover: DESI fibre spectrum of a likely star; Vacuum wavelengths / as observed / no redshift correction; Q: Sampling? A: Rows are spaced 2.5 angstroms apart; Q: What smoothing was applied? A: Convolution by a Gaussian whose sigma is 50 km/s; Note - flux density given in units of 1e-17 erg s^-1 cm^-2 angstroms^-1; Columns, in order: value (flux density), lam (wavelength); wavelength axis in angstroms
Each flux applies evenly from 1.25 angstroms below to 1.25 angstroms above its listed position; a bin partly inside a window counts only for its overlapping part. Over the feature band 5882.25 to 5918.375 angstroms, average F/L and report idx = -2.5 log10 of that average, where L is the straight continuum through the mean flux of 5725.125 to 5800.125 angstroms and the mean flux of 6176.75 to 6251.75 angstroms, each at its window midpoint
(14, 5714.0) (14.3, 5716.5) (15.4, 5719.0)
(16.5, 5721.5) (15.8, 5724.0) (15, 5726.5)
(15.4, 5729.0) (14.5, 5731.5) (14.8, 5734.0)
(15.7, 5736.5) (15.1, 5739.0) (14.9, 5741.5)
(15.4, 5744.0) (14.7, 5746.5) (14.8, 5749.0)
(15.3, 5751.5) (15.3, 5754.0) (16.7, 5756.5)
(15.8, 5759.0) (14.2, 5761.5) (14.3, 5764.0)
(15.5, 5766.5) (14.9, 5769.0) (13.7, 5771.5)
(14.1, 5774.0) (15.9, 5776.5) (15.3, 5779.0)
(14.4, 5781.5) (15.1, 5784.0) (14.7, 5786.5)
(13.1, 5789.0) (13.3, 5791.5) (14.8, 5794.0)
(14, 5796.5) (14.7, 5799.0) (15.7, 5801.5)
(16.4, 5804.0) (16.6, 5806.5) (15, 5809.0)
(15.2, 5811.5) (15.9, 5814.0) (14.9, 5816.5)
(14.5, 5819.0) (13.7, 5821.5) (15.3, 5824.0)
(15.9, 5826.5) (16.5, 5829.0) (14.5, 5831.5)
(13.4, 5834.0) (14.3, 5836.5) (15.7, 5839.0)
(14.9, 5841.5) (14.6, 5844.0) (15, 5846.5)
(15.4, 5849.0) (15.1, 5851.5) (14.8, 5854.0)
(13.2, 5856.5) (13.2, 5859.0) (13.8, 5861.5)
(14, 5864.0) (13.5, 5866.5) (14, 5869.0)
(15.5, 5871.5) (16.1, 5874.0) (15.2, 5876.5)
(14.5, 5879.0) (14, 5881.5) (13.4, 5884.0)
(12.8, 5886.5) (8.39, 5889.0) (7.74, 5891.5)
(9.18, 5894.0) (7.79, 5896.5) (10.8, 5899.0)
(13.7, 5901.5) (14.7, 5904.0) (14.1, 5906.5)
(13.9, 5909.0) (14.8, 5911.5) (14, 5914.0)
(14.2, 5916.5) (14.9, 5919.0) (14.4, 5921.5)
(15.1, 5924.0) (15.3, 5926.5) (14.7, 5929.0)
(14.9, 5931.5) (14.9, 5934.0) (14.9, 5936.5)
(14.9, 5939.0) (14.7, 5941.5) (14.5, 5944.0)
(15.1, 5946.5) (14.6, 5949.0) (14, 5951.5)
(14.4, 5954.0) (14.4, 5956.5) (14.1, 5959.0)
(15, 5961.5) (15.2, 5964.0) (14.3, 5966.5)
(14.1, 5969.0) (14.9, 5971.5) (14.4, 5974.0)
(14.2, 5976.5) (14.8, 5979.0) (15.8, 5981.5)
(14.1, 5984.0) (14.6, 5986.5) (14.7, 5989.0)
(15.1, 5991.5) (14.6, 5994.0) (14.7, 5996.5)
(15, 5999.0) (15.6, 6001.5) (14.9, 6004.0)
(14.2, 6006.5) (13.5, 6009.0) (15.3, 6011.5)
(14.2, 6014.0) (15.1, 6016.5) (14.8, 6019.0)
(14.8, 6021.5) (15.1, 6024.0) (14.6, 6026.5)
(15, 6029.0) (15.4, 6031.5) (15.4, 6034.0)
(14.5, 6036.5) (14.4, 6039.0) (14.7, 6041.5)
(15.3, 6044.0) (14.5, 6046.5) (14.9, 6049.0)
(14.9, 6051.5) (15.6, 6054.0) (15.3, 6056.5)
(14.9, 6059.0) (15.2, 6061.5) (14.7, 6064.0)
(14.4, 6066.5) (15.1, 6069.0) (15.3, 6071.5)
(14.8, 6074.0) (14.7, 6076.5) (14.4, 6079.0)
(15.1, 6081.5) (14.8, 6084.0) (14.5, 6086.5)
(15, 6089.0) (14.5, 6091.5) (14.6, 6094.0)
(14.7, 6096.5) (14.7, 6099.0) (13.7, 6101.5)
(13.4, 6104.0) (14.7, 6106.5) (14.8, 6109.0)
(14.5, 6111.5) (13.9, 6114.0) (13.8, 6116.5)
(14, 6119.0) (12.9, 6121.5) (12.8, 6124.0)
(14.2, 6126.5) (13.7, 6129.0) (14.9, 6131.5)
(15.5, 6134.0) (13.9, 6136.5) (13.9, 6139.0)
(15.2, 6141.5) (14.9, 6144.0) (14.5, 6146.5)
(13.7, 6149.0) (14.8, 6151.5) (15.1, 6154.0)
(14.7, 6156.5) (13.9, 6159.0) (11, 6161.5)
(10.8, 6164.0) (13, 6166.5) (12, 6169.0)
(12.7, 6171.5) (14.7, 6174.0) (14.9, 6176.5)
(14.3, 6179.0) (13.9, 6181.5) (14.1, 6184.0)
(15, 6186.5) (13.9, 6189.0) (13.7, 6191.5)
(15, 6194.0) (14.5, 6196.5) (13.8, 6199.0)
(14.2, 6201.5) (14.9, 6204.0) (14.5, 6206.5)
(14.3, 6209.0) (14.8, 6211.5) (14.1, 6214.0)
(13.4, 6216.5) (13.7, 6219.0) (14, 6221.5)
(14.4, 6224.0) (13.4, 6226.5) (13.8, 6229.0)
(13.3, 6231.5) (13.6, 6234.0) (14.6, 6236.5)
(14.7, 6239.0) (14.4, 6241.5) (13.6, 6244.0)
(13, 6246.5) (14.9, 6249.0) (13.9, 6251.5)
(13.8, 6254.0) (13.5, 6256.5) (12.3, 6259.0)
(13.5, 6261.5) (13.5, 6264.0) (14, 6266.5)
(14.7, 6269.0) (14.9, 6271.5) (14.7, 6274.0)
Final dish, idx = 0.20 mag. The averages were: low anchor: 14.8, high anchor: 14.1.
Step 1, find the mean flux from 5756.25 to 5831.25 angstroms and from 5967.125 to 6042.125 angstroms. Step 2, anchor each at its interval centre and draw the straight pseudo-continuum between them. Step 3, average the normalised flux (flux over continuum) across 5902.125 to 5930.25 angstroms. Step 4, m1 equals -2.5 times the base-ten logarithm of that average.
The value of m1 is 0.023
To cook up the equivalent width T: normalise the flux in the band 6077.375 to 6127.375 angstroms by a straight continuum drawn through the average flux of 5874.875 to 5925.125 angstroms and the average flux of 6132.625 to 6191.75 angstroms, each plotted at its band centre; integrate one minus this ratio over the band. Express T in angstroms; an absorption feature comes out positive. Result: -2.1 angstroms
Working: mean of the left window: 12.9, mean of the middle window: 14.3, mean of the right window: 13.9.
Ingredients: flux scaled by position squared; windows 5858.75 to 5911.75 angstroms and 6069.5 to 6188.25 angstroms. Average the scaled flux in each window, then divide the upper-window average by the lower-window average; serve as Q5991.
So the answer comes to 1.19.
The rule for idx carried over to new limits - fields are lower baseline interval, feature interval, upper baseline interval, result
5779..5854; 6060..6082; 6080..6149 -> -0.032 mag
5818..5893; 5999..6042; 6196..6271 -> -0.058 mag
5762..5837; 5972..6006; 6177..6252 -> -0.020 mag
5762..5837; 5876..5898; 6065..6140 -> 0.286 mag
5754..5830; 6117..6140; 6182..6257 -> 0.024 mag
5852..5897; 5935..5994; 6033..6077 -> -0.054 mag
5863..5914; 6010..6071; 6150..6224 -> -0.114 mag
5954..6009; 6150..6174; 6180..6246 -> 0.083 mag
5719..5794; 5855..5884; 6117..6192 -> 0.032 mag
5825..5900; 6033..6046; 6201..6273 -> -0.080 mag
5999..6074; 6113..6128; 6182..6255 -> 0.072 mag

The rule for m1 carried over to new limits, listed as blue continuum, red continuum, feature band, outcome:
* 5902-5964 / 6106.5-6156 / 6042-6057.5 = -0.05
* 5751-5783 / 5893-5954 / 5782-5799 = 0.05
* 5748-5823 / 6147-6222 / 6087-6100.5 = -0.04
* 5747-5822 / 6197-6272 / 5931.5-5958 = 0.00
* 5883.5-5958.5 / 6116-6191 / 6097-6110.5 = -0.04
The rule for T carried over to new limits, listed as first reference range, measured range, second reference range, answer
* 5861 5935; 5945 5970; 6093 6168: -1.69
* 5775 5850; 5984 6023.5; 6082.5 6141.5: -0.59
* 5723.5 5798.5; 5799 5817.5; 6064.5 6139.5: -1.01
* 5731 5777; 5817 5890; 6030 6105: 2.96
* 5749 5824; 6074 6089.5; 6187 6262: -0.48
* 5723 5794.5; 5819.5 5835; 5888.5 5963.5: -0.52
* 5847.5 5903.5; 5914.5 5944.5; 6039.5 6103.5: -2.78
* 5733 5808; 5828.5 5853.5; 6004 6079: 0.08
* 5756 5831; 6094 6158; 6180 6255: 0.07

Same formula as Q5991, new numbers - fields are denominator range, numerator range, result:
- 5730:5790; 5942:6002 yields 1.06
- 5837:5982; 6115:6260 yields 1.09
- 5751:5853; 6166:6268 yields 1.07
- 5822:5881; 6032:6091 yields 1.09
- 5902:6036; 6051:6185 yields 1.02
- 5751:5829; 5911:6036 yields 1.05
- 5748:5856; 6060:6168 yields 1.06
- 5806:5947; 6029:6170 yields 1.10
